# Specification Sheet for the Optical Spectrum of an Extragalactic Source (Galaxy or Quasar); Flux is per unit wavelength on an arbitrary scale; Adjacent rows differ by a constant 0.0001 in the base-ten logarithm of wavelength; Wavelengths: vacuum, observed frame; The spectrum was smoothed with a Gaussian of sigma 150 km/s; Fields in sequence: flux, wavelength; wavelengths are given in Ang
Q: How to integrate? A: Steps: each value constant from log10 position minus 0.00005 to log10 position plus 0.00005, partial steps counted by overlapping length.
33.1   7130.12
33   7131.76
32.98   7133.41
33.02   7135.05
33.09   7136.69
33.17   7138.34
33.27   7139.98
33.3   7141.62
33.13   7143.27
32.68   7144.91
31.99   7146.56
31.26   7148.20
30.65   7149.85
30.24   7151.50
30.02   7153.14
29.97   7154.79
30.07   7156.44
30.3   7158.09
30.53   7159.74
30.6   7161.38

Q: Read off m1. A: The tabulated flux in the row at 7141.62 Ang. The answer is 33.3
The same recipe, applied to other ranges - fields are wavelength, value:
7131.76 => 33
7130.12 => 33.1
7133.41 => 32.98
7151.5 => 30.24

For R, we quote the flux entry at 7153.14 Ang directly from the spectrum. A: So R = 30.02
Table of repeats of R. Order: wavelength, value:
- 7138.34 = 33.17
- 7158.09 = 30.3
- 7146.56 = 31.99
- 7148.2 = 31.26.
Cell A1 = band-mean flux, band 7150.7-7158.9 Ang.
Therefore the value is 30.1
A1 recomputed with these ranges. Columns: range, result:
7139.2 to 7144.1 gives 33.3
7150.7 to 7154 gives 30.2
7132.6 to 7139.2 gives 33.1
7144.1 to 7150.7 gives 31.6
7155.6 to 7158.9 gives 30.1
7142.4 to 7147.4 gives 32.6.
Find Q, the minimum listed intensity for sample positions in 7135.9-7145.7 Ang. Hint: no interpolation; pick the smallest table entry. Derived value 32.68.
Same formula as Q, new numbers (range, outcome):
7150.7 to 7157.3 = 29.97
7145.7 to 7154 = 30.02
